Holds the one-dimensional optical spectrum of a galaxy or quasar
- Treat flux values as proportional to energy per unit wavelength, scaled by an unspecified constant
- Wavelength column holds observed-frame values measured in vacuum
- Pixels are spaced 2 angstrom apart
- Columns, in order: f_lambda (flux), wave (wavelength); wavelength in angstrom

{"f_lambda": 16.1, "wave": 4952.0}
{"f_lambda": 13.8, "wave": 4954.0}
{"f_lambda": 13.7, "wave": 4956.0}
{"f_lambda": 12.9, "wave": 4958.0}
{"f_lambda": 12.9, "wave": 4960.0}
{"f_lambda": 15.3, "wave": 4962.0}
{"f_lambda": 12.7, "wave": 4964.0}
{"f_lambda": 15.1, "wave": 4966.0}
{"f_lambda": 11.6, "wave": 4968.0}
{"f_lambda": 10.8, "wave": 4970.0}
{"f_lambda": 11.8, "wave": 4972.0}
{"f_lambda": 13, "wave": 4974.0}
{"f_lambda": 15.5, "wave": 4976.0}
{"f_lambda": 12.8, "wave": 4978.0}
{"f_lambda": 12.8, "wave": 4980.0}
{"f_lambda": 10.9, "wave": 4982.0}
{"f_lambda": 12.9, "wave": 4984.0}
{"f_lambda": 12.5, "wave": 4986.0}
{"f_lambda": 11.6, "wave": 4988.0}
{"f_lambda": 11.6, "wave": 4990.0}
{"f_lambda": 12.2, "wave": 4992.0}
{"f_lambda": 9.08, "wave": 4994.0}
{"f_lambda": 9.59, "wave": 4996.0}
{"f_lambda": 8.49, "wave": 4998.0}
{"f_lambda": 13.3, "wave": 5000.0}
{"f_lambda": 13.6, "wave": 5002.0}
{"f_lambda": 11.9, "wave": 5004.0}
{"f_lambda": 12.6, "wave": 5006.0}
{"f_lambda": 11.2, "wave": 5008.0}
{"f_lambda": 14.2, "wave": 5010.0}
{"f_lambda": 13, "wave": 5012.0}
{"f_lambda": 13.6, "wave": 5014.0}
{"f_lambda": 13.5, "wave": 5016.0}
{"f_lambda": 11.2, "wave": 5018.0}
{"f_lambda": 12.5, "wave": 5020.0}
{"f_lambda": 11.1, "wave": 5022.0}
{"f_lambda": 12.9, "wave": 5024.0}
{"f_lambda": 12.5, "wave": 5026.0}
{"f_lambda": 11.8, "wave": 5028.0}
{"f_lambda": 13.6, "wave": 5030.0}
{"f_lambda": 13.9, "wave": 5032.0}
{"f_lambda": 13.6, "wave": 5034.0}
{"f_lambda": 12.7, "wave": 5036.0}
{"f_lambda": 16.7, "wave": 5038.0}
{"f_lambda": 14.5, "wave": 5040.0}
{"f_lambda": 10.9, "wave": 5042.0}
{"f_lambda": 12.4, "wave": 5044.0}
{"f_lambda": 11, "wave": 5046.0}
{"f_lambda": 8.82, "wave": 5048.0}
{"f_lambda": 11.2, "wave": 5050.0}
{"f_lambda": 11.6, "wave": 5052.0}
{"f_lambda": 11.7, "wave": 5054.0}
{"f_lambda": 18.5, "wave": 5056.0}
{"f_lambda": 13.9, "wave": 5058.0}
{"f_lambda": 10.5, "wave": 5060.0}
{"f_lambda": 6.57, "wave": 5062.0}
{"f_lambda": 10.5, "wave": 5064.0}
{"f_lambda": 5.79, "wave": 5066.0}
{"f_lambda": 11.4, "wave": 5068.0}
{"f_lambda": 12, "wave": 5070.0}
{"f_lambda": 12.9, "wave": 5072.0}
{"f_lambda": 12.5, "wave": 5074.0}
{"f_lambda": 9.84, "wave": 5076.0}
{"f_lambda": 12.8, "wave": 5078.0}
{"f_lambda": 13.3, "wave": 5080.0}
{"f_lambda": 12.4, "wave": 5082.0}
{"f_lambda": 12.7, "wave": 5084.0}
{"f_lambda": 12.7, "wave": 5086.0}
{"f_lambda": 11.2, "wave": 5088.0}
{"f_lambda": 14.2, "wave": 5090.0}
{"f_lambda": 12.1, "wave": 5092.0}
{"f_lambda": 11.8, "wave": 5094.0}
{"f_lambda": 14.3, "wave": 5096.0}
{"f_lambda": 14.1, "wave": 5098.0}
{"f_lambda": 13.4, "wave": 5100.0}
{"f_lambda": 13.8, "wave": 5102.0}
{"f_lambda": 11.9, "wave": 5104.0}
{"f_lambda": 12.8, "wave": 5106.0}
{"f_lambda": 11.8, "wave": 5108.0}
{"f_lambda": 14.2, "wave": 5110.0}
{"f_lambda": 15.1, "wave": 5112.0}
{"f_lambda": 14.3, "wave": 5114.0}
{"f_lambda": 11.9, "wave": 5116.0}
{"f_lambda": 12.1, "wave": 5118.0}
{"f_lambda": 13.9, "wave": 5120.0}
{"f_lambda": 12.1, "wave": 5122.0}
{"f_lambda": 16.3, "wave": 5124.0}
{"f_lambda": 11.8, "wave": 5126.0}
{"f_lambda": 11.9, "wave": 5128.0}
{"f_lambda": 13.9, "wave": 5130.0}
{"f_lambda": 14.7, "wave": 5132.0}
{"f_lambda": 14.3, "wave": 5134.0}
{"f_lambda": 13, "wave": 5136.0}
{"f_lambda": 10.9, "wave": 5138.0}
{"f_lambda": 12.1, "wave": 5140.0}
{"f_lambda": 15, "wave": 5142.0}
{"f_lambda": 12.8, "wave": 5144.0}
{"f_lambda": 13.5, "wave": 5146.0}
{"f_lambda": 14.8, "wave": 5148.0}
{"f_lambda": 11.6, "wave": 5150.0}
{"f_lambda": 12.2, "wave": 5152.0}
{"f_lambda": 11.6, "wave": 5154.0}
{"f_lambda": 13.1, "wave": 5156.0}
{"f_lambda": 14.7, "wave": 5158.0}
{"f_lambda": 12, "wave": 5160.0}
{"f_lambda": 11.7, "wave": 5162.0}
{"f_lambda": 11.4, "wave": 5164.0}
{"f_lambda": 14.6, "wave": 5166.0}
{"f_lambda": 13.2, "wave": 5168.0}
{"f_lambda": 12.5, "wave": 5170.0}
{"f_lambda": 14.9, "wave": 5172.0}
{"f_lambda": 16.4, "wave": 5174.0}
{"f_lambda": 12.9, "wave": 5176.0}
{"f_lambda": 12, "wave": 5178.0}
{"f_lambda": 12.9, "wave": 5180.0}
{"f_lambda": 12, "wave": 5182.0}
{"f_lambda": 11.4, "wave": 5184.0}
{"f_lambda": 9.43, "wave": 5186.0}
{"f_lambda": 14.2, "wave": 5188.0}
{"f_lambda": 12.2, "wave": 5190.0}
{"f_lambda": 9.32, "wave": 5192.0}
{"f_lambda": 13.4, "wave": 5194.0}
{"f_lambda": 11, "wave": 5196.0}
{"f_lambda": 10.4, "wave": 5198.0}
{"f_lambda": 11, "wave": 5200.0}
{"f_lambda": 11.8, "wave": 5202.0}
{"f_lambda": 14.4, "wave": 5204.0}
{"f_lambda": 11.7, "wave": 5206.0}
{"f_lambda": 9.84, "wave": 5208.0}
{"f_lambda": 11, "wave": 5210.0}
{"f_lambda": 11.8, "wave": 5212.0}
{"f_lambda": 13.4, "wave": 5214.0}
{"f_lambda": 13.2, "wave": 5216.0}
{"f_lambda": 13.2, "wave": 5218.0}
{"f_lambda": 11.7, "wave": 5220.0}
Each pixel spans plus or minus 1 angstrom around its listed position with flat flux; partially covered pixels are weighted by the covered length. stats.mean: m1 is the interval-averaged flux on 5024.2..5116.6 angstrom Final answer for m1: 12.4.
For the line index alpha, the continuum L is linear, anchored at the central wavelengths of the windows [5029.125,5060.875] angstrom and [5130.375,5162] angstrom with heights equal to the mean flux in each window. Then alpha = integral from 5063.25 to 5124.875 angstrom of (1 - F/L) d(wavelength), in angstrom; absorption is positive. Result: 1.8 angstrom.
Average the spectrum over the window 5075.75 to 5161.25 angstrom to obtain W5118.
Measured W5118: 13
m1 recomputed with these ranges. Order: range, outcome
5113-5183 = 13.1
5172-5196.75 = 12.4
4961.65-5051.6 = 12.4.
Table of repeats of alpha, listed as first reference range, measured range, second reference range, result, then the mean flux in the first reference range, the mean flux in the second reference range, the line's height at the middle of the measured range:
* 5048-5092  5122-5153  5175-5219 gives -3.6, 11.8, 11.9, 11.8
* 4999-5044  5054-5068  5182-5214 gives 1.8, 12.9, 11.6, 12.6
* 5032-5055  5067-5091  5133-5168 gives 0.4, 12.4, 12.9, 12.5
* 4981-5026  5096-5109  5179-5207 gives -1.3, 12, 11.8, 11.9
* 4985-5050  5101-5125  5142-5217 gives -1.9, 12.2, 12.5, 12.4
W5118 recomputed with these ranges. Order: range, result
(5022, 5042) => 13.3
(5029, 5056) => 12.7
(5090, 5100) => 13.2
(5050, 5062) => 12.5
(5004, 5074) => 12.2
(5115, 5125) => 13.3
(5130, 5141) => 13.1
